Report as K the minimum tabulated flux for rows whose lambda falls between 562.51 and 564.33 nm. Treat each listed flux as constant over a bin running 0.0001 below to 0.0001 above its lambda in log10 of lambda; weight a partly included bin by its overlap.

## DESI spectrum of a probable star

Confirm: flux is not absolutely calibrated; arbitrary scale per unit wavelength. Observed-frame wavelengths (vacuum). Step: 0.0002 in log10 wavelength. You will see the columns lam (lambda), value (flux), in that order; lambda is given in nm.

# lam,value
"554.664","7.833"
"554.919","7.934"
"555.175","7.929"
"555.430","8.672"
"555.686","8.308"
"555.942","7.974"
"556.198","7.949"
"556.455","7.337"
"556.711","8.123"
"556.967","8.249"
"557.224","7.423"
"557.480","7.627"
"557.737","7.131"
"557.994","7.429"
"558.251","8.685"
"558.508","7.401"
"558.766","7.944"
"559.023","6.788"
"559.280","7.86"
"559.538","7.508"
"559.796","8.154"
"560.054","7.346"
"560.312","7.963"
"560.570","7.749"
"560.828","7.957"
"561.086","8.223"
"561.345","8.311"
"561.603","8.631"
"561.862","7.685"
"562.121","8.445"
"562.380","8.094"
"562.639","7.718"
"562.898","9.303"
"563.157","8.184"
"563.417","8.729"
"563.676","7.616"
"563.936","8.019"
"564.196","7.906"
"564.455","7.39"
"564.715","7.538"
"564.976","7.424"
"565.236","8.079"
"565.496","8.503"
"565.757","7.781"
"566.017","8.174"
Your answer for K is 7.616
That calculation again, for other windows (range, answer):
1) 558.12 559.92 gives 6.788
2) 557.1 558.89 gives 7.131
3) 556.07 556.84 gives 7.337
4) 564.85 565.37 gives 7.424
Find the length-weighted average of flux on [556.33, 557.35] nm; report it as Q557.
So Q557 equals 7.79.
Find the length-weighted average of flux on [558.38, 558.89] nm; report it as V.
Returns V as 7.66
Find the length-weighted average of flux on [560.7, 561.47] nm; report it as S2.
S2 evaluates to 8.16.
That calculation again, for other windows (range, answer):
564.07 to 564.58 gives 7.66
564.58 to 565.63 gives 7.88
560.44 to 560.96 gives 7.87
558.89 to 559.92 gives 7.58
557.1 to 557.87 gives 7.4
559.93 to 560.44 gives 7.66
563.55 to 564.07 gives 7.81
